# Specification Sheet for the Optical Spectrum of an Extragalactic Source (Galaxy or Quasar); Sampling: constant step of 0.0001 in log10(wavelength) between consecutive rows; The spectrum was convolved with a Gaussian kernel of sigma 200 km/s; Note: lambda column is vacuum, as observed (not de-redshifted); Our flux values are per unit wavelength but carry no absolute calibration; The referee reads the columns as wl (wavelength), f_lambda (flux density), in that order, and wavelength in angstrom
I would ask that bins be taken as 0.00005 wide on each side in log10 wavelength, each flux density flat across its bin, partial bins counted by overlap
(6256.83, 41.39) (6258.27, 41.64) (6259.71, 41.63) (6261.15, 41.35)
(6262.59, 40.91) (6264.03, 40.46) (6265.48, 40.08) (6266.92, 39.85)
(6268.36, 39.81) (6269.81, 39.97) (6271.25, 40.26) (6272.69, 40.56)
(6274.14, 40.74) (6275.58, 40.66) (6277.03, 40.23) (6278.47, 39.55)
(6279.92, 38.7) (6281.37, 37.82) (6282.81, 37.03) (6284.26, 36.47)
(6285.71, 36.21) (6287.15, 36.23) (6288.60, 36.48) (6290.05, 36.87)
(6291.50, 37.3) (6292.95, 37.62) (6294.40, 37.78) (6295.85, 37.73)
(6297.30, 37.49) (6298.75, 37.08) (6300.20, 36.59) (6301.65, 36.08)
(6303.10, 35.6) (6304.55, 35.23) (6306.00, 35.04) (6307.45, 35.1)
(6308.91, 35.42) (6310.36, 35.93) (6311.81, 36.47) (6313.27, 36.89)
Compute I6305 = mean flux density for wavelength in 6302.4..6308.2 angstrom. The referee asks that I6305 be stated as 35.2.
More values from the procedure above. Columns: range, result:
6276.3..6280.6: 39.5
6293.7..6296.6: 37.7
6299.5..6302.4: 36.4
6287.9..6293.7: 37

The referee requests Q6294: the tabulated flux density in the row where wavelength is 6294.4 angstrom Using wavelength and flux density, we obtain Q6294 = 37.78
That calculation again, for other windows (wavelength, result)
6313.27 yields 36.89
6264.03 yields 40.46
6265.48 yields 40.08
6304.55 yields 35.23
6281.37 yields 37.82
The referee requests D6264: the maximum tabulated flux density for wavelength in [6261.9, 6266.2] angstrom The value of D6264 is 40.91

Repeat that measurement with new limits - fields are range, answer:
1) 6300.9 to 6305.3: 36.08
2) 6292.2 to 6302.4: 37.78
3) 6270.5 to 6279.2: 40.74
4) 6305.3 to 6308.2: 35.1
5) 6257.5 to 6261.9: 41.64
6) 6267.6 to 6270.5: 39.97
